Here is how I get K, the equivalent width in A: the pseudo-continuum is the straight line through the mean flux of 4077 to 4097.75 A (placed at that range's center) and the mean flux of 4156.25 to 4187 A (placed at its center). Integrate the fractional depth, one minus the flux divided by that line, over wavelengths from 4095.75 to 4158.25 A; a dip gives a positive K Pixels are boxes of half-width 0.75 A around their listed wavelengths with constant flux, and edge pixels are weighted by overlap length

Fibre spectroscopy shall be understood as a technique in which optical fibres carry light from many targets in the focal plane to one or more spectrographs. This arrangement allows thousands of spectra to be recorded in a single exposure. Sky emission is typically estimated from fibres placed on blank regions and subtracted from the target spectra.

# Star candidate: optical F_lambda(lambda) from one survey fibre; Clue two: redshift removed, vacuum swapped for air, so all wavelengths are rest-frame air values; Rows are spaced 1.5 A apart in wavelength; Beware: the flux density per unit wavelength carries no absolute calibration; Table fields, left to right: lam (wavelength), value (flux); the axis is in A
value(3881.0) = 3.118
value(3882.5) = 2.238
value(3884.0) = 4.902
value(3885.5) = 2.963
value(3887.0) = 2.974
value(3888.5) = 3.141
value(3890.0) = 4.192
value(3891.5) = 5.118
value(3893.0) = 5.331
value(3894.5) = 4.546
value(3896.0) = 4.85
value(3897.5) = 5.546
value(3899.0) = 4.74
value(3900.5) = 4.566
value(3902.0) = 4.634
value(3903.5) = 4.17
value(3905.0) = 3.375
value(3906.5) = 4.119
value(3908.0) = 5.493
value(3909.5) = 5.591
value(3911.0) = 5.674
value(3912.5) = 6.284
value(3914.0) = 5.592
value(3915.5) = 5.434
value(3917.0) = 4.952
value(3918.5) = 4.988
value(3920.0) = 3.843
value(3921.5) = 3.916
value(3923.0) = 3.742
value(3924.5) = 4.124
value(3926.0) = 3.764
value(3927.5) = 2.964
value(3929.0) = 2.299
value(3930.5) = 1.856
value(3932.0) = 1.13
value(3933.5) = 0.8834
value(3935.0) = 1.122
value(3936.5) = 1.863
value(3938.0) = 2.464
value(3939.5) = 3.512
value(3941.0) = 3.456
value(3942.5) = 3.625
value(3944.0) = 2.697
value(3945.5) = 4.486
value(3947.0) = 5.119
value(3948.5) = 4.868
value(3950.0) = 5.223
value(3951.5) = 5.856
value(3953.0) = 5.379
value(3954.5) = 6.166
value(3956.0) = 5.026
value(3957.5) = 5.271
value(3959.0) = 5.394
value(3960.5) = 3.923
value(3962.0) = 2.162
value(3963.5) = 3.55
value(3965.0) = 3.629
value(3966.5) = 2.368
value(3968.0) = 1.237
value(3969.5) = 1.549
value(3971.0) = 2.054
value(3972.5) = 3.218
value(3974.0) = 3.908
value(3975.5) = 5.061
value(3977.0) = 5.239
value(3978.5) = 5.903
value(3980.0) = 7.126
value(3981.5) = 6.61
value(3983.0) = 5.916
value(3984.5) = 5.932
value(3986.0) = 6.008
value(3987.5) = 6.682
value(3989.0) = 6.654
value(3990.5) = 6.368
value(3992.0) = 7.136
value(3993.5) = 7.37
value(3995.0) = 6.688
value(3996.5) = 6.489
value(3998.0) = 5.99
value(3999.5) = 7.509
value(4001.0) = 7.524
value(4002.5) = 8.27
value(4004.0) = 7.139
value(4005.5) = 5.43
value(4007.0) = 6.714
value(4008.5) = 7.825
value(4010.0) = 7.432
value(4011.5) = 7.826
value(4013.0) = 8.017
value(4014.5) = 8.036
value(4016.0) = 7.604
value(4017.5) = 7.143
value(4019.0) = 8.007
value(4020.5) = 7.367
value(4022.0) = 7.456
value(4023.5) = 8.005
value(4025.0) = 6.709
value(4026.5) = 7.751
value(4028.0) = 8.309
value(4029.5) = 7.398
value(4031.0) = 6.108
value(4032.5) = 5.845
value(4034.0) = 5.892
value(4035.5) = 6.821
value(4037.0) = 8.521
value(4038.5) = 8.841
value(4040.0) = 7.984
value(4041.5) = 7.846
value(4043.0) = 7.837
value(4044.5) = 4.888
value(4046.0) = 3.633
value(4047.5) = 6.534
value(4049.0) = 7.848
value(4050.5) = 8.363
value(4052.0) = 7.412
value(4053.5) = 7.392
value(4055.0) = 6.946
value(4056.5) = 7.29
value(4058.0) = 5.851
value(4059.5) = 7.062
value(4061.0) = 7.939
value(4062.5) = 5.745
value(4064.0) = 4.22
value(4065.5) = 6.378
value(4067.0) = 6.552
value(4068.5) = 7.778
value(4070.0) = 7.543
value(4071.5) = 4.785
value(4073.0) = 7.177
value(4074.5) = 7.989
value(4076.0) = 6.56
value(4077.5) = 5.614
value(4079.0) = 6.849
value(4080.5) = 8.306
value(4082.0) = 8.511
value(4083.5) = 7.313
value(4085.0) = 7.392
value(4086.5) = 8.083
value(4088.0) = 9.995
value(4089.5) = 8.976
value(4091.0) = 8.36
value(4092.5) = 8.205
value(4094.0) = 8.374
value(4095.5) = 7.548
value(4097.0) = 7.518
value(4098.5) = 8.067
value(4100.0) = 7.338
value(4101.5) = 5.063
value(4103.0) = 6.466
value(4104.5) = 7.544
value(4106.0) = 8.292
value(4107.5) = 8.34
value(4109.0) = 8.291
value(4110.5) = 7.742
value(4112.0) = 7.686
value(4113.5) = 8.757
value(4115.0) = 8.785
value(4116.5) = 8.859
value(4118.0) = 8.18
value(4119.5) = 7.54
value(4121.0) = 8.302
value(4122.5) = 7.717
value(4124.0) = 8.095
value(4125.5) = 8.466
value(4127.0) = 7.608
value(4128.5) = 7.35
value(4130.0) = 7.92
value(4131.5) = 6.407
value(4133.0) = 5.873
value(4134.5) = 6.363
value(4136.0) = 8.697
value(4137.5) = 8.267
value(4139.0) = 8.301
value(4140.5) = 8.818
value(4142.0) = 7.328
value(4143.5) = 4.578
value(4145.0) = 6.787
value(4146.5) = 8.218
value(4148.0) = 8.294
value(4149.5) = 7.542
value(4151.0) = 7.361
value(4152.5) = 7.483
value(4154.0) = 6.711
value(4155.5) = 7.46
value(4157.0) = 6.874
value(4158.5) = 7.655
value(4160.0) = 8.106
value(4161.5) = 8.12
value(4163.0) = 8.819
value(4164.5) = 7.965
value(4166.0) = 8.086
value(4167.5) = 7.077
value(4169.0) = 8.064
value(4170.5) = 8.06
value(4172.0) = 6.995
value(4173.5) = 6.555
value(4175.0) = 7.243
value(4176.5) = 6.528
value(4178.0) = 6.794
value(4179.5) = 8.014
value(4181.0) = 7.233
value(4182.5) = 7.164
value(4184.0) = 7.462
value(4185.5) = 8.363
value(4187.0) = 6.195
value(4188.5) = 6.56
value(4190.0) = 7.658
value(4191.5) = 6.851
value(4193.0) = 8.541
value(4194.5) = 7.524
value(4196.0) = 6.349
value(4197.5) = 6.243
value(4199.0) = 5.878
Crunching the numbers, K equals 1.3 A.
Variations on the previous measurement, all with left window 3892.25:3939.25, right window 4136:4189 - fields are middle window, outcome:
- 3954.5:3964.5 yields 0.54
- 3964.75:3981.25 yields 3.36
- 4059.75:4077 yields -1.27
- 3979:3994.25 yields -4.81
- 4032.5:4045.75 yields -3.17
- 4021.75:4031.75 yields -3.29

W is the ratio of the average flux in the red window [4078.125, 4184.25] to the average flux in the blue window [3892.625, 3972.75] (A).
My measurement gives 1.9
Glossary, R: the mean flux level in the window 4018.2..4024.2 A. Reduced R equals 7.7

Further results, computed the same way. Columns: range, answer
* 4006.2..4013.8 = 7.55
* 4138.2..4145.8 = 7.18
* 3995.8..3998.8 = 6.26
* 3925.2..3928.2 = 3.38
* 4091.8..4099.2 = 7.94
